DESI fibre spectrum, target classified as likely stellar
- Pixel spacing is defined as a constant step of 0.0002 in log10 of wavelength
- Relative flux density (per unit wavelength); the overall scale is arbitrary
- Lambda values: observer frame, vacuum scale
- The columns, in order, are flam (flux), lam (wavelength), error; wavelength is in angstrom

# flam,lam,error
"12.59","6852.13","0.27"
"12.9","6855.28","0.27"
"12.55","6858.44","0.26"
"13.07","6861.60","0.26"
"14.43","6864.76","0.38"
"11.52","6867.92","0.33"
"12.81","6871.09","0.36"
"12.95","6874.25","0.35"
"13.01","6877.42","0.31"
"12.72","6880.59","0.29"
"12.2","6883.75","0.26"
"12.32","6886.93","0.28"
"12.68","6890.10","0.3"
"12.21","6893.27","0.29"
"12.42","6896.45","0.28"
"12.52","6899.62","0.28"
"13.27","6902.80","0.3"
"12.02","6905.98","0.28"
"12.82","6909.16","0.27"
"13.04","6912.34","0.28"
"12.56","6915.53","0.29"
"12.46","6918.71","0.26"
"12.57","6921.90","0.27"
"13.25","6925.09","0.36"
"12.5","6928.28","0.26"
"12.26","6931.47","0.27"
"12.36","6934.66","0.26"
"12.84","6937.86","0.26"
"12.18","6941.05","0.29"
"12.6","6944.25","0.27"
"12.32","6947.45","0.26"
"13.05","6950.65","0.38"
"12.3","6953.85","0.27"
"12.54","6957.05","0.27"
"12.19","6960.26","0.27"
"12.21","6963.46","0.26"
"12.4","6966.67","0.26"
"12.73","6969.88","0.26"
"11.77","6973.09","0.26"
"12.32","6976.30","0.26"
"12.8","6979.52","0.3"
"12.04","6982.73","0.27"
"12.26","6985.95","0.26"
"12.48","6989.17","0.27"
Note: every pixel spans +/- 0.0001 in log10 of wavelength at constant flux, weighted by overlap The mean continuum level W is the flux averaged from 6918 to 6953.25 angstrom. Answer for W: 12.6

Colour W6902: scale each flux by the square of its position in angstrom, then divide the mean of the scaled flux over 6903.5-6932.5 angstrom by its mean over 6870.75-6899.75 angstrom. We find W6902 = 1.01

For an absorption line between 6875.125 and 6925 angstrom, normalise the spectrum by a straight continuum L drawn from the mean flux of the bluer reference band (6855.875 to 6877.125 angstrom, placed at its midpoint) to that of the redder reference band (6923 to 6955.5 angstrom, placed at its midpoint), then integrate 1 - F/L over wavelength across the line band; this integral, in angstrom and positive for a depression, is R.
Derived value 0.50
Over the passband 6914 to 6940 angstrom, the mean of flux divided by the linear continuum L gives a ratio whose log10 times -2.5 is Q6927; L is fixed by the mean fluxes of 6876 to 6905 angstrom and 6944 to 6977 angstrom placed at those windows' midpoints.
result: -0.01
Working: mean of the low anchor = 12.6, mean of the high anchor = 12.4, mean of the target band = 12.6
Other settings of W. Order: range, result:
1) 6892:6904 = 12.6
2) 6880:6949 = 12.5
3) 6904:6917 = 12.6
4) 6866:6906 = 12.5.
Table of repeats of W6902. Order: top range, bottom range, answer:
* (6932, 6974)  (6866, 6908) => 1.01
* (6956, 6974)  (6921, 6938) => 0.99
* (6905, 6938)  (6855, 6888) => 1.00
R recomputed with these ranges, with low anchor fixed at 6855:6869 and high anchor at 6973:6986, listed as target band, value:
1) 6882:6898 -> 0.5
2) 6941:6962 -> 0.0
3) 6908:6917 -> -0.1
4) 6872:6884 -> 0.1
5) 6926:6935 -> 0.1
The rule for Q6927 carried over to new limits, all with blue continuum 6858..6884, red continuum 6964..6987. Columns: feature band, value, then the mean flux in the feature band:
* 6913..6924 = 0.00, 12.6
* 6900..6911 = 0.00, 12.7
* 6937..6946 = 0.00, 12.5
